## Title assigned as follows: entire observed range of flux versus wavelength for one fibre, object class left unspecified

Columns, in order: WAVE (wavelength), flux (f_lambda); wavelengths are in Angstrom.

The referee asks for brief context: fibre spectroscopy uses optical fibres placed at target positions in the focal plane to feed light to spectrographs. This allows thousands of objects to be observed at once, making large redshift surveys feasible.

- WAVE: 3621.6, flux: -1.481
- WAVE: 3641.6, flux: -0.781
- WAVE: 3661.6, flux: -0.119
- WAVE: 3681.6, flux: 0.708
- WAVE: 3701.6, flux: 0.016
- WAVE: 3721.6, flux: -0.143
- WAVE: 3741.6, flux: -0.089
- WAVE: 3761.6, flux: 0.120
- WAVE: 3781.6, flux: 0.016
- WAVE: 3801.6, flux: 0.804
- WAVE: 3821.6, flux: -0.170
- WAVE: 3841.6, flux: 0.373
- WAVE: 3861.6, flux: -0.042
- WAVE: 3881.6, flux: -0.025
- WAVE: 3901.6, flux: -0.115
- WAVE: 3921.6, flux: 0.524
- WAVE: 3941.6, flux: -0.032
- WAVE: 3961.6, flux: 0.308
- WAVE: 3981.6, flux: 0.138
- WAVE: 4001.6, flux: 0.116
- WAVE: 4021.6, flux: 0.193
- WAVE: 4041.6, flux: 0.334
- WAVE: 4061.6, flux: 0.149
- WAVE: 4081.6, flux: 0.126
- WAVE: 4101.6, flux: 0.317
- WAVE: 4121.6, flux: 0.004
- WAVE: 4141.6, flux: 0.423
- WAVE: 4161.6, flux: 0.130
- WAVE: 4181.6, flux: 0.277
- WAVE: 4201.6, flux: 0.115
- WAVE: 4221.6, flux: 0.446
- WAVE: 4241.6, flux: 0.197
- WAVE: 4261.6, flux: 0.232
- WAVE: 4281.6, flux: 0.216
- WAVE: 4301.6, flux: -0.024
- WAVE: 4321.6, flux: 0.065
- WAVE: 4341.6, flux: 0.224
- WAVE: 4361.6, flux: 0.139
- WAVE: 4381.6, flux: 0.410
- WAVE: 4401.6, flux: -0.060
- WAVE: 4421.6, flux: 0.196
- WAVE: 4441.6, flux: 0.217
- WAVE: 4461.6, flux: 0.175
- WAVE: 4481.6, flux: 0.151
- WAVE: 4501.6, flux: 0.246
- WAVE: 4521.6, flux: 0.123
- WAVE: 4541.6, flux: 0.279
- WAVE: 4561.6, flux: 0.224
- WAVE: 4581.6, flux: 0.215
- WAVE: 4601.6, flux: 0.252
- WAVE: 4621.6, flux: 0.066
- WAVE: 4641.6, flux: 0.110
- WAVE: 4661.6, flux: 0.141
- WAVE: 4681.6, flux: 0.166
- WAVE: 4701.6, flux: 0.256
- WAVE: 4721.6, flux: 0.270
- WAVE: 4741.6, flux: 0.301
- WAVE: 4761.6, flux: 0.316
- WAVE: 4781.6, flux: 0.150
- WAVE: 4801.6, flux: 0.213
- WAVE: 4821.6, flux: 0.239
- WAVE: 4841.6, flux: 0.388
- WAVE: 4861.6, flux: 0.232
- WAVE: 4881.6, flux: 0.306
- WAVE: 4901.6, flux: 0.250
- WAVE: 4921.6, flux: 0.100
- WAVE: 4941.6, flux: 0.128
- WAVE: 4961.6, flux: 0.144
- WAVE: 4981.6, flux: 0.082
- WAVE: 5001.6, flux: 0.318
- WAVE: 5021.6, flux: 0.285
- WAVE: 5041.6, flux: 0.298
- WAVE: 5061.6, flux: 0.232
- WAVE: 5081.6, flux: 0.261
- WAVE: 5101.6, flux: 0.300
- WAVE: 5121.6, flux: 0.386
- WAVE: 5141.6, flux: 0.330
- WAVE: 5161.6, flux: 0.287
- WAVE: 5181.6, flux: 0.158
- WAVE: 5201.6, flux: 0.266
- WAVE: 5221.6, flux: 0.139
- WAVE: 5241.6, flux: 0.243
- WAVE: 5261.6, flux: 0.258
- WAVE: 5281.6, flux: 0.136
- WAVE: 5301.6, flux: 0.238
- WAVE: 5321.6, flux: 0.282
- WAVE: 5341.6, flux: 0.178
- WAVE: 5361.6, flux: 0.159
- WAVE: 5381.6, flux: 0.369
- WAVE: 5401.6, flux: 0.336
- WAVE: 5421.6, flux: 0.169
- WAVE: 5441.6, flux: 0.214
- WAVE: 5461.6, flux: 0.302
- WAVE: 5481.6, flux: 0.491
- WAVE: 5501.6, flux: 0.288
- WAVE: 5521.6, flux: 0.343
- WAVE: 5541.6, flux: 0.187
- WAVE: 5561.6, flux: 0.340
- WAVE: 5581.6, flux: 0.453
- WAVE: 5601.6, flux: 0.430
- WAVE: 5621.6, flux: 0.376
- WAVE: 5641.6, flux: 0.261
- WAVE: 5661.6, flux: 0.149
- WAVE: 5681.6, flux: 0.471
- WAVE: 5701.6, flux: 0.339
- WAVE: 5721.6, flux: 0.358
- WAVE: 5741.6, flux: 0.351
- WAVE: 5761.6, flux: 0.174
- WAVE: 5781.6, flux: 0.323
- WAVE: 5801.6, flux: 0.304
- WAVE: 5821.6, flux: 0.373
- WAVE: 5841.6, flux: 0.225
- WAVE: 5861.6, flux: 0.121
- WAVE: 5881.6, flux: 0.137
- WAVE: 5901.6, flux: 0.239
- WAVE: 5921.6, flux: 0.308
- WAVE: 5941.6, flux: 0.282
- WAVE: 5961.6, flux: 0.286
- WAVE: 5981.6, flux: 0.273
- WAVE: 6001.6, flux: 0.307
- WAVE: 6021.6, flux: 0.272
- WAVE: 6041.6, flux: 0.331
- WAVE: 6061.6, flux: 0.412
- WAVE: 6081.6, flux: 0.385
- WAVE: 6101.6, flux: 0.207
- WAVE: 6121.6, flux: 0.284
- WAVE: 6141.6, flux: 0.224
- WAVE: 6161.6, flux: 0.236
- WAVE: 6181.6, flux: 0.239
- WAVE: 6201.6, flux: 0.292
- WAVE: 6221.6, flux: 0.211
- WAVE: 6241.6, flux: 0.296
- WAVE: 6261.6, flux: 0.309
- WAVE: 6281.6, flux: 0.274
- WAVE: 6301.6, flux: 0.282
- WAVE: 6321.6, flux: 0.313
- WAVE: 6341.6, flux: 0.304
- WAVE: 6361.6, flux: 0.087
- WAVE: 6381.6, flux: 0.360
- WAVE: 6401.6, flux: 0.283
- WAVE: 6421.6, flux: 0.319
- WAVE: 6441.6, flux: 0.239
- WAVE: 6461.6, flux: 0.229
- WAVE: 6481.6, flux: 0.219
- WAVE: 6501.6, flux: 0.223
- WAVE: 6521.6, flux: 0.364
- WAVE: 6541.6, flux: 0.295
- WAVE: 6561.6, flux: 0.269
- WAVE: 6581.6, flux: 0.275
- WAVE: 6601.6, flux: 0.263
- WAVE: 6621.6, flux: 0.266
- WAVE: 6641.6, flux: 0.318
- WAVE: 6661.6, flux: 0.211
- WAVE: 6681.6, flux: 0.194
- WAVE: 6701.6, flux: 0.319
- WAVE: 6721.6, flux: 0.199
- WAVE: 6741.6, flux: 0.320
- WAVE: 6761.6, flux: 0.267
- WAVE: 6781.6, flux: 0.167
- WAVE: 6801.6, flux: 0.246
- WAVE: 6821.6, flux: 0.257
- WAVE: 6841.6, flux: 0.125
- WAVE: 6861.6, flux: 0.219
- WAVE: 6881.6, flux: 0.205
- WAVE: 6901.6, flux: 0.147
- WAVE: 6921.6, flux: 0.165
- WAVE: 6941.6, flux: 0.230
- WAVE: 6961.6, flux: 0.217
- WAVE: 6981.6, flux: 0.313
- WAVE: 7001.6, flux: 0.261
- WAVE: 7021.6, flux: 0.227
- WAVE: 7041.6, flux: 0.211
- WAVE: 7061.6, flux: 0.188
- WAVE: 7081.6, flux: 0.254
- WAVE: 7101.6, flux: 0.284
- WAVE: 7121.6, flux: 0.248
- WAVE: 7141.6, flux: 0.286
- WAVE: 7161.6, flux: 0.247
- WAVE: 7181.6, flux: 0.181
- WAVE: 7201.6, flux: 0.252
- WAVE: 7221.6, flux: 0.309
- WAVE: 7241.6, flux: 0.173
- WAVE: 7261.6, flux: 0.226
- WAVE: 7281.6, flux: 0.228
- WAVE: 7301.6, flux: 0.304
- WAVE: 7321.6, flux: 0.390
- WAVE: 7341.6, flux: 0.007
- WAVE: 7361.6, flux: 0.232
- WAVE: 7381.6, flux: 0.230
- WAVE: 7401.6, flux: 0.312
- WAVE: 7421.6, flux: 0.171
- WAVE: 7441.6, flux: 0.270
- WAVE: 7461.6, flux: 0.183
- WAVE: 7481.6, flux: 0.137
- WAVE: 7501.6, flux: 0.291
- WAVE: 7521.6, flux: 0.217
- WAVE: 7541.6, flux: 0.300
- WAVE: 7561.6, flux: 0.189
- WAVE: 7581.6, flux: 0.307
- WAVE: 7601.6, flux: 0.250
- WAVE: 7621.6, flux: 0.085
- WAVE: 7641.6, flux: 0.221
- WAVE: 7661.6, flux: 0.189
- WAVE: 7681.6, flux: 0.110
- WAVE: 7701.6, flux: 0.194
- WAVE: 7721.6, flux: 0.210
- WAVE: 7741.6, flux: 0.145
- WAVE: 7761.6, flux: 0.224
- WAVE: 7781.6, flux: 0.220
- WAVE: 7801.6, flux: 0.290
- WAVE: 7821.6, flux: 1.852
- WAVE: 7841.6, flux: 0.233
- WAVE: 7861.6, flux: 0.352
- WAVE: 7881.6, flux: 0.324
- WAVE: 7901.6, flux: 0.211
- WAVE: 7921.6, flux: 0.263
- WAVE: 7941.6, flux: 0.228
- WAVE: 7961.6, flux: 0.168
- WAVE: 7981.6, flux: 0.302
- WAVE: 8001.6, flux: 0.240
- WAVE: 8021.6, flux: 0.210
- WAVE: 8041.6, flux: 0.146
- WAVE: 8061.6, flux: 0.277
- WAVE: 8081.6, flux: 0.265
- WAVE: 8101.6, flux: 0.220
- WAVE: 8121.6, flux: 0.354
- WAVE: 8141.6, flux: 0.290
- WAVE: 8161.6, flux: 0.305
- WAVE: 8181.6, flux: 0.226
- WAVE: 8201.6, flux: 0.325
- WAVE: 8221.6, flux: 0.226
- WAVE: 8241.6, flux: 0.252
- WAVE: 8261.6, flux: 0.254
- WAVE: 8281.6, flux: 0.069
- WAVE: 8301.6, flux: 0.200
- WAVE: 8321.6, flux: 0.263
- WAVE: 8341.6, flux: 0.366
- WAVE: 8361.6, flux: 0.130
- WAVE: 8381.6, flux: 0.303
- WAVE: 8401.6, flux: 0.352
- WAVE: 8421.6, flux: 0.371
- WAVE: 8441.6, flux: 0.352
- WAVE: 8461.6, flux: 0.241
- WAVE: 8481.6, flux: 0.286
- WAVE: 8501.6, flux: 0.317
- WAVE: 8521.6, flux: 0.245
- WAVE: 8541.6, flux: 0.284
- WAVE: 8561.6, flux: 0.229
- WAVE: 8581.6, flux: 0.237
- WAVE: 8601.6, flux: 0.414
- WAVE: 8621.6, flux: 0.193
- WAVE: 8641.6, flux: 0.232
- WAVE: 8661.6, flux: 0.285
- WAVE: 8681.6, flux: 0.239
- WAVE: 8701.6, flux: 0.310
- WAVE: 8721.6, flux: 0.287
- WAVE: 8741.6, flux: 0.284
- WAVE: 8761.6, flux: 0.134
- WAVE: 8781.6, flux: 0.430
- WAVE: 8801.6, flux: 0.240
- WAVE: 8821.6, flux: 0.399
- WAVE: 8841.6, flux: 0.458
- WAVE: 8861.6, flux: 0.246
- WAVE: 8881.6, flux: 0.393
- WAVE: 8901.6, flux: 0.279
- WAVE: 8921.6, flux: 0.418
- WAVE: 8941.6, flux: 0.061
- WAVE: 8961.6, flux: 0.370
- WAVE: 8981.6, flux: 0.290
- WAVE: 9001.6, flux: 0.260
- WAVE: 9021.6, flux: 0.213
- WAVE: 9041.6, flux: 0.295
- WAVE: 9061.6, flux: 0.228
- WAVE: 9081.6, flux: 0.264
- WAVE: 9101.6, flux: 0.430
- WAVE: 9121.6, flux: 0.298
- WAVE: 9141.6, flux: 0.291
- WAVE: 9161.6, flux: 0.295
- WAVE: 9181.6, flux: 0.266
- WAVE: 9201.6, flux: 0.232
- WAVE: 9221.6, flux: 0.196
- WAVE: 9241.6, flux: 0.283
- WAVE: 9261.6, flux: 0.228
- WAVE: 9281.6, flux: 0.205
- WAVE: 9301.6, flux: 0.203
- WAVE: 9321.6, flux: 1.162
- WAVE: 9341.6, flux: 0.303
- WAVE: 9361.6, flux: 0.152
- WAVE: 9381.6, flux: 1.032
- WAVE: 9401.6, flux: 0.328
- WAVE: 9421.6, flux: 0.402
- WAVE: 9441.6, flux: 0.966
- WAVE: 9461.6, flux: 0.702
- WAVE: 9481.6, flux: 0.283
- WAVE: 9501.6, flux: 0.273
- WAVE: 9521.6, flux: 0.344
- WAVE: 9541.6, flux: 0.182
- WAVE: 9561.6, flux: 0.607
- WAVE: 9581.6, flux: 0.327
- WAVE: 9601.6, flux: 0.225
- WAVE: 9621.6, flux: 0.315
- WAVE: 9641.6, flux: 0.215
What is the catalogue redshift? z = 1.10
